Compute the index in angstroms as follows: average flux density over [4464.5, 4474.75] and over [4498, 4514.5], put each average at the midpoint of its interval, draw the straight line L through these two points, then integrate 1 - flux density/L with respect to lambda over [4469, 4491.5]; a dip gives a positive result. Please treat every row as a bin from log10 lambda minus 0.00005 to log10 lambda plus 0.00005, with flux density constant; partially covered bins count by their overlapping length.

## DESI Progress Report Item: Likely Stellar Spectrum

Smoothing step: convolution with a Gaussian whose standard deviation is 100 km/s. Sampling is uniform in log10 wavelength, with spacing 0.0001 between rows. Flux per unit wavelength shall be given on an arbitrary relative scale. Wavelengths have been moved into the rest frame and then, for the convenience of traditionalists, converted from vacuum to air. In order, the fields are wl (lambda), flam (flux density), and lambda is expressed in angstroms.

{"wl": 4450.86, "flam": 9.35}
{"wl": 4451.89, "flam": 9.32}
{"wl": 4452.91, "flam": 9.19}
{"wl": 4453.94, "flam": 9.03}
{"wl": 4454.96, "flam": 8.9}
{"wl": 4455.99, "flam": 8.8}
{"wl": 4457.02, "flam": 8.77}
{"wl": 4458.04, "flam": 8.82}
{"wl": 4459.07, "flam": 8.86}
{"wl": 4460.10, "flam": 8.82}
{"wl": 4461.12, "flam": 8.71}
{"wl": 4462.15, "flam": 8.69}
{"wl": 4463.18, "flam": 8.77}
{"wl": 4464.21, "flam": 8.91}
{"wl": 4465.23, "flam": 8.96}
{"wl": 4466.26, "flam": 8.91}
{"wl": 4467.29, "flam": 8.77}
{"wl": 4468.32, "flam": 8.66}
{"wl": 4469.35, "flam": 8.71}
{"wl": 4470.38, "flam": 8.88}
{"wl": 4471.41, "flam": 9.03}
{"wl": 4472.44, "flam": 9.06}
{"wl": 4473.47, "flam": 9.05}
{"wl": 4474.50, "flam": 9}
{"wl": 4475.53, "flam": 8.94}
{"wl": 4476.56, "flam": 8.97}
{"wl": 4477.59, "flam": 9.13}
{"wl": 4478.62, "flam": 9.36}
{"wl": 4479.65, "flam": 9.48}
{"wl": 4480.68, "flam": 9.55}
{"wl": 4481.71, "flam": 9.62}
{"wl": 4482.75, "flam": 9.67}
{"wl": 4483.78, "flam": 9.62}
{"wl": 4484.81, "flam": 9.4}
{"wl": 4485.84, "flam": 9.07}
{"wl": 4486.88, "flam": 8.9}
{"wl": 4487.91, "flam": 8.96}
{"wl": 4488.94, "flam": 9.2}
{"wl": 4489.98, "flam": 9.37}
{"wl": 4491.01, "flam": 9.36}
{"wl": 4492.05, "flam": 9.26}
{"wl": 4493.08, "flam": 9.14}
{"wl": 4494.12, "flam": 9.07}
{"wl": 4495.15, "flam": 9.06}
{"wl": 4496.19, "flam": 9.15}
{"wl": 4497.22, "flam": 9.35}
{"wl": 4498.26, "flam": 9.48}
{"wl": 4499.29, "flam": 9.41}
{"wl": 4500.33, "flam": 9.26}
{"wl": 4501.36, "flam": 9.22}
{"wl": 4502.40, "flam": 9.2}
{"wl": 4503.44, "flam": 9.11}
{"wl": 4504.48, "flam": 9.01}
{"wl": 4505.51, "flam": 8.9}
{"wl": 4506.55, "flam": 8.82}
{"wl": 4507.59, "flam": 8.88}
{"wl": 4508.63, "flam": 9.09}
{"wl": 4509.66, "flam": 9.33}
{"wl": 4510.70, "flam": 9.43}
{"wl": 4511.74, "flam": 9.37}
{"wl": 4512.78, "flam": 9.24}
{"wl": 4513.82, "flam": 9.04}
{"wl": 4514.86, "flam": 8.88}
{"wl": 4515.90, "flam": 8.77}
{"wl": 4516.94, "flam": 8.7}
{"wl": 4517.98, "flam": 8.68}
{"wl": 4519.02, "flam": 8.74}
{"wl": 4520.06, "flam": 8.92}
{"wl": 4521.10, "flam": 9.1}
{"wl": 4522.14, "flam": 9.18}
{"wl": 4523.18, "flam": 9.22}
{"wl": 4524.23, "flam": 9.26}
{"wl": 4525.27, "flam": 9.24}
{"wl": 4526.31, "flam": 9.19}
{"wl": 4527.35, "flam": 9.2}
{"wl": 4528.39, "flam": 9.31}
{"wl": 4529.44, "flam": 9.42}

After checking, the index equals -0.6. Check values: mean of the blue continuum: 8.9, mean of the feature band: 9.2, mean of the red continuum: 9.17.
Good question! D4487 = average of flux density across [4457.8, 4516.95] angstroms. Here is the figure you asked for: 9.1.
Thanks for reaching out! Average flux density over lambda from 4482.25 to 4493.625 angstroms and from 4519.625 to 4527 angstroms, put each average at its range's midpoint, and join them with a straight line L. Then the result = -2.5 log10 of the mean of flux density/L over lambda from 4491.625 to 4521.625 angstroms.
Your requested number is 0.01 mag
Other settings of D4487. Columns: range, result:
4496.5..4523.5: 9.09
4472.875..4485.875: 9.31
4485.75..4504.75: 9.19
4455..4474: 8.84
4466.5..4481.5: 9.05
